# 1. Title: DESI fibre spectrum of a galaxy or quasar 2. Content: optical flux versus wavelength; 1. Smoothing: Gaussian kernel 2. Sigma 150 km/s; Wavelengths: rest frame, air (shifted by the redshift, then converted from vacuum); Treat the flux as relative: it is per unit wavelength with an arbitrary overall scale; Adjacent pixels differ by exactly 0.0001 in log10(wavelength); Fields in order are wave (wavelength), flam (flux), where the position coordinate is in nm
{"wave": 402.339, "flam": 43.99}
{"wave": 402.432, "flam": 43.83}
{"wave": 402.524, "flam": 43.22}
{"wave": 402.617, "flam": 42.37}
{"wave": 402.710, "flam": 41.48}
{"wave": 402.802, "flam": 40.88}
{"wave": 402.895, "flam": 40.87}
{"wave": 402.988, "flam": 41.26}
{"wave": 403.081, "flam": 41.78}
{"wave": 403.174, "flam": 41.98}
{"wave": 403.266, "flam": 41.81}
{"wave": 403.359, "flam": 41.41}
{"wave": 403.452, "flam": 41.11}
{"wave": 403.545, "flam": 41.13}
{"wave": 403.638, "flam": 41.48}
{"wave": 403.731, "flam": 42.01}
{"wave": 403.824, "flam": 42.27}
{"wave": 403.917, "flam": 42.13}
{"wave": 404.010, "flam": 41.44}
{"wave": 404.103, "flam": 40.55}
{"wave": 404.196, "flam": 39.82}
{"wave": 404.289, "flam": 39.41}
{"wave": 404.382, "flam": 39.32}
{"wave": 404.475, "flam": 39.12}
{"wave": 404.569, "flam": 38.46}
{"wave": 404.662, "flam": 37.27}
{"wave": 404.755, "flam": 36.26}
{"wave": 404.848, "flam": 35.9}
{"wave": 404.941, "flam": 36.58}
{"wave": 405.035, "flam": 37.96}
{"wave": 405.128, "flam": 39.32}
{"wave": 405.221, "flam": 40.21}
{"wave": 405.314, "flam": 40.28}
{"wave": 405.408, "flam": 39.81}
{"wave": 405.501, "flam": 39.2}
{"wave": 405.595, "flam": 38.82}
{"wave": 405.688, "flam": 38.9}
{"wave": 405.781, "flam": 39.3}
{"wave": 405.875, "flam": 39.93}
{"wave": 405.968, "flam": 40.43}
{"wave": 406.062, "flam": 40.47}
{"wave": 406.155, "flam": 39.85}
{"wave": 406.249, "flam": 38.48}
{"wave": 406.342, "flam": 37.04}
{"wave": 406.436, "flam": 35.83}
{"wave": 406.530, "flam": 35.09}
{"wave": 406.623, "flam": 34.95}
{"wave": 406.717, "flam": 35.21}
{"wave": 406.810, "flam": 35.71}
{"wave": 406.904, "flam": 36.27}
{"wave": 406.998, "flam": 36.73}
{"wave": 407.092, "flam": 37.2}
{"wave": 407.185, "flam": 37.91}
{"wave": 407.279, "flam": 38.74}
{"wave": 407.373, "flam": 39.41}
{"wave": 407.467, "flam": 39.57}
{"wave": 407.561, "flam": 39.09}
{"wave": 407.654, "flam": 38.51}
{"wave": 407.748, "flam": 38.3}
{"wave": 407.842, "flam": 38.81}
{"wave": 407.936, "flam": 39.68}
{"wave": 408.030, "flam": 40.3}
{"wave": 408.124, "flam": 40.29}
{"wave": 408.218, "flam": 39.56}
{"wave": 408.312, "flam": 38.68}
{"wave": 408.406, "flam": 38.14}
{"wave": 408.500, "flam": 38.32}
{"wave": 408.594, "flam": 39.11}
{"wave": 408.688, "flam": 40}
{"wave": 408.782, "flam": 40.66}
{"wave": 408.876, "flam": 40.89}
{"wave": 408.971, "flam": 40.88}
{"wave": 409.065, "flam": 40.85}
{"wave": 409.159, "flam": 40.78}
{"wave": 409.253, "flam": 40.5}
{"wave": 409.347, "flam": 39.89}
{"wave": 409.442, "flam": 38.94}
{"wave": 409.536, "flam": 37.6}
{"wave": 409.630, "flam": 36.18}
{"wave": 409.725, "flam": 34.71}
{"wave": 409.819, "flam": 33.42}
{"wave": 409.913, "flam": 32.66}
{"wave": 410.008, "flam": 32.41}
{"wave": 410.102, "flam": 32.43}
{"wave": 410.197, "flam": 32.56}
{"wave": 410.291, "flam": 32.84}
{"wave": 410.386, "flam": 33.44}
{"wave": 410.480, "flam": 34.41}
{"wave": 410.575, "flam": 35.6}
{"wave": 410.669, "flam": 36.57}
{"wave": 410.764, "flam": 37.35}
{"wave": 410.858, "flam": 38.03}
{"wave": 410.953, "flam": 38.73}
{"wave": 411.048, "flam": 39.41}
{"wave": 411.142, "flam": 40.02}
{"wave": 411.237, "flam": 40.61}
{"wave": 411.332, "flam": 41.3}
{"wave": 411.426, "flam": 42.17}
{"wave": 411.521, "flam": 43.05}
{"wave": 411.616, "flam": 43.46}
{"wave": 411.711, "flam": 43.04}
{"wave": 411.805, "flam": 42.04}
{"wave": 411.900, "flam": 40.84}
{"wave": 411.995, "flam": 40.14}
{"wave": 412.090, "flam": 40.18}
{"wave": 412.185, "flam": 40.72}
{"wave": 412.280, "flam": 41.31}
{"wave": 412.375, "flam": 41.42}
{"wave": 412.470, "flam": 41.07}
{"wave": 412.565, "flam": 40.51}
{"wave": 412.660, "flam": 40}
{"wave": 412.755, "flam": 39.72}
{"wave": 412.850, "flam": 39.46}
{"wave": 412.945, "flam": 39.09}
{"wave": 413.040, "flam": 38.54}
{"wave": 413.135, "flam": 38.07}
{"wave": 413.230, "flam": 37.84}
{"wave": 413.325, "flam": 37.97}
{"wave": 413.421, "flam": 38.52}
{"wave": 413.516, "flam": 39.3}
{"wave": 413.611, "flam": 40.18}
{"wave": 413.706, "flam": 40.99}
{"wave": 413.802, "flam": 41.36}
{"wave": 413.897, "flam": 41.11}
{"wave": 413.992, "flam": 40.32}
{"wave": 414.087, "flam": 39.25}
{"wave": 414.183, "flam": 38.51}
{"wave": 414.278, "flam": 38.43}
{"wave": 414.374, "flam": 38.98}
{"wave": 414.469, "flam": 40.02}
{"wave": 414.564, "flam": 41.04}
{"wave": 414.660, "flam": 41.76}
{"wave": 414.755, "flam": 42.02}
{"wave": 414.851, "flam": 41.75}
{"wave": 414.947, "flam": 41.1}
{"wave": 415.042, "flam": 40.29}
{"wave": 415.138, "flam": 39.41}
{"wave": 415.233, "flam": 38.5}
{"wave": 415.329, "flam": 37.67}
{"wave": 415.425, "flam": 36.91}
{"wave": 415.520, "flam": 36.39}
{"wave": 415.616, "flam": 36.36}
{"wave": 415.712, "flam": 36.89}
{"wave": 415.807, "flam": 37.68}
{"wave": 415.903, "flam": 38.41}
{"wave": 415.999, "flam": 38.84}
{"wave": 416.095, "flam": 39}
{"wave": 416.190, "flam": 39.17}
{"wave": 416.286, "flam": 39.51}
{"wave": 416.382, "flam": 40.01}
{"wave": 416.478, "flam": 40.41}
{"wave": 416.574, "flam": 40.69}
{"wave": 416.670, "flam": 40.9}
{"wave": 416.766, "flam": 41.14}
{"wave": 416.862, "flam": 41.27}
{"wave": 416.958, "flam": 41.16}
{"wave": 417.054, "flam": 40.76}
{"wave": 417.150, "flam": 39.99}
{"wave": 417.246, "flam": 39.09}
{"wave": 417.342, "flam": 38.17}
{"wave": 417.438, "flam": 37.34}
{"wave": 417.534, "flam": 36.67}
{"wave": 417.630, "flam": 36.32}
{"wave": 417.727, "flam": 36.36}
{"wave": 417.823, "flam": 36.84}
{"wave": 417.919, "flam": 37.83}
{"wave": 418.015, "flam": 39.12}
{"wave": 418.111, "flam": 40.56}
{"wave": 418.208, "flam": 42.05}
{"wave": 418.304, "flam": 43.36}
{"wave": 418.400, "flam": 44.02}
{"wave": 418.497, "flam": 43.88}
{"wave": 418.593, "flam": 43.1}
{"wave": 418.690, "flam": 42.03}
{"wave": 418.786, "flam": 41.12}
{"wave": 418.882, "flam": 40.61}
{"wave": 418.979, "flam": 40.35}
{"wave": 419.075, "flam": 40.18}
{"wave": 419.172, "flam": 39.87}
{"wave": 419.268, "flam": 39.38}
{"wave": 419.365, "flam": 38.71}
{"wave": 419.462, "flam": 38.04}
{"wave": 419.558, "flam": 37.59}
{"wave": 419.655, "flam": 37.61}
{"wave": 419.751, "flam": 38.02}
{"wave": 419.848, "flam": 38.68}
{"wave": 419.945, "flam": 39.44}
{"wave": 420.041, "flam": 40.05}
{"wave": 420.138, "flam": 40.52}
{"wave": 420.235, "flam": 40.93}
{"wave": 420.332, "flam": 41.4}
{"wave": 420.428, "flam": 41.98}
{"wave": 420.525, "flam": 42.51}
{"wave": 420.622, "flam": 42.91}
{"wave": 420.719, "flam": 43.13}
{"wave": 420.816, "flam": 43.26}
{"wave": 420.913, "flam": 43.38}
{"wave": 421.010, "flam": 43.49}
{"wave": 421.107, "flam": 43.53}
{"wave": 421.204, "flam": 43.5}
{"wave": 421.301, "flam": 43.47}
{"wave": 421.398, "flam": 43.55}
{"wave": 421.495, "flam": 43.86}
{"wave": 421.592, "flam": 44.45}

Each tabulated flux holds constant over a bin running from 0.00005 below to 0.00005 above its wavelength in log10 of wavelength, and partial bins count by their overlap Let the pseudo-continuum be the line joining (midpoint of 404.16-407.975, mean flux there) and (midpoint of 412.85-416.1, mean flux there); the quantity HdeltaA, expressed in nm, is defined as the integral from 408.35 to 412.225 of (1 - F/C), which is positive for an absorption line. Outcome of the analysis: 0.032 nm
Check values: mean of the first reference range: 38.3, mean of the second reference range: 39.2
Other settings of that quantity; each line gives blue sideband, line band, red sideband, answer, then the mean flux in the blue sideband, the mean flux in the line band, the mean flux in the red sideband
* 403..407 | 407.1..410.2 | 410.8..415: 0.111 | 39.1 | 38.2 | 40.3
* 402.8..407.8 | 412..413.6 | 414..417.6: -0.015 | 39.1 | 39.6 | 39.3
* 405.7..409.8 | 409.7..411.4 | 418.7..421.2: 0.132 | 38.5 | 36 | 40.7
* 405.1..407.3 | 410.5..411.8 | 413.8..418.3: -0.039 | 38.1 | 39.9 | 39.3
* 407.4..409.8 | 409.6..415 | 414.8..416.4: -0.005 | 39.1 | 38.9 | 38.7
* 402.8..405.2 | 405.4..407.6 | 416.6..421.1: 0.112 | 40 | 38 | 40.4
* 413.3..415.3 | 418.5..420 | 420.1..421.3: 0.079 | 40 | 39.8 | 42.6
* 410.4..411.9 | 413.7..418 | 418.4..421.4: 0.129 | 39.6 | 39.2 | 41.2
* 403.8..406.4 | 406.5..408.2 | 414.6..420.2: 0.057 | 39.2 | 37.9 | 39.6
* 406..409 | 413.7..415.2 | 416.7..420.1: -0.042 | 38.4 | 40.4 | 39.7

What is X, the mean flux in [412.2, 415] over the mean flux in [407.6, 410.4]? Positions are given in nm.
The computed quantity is 1.1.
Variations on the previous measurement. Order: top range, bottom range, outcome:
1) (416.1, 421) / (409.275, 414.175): 1.04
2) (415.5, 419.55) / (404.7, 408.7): 1.03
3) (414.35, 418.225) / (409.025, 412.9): 1.02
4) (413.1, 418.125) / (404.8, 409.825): 1.02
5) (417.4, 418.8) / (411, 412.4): 0.97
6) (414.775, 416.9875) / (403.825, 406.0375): 1.00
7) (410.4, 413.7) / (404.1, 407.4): 1.04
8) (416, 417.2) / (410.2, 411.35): 1.09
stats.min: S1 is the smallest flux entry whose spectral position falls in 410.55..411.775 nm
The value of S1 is 35.6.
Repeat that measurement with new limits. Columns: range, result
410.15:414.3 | 32.56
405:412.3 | 32.41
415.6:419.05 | 36.32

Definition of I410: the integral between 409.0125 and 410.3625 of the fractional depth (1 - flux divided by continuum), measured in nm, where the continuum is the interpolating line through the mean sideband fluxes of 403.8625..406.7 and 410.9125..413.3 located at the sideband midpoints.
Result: 0.13 nm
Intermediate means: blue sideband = 38.7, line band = 36.1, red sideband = 40.5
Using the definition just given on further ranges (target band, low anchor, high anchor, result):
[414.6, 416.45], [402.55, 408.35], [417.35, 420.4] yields 0.026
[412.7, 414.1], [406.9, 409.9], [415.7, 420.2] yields -0.009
